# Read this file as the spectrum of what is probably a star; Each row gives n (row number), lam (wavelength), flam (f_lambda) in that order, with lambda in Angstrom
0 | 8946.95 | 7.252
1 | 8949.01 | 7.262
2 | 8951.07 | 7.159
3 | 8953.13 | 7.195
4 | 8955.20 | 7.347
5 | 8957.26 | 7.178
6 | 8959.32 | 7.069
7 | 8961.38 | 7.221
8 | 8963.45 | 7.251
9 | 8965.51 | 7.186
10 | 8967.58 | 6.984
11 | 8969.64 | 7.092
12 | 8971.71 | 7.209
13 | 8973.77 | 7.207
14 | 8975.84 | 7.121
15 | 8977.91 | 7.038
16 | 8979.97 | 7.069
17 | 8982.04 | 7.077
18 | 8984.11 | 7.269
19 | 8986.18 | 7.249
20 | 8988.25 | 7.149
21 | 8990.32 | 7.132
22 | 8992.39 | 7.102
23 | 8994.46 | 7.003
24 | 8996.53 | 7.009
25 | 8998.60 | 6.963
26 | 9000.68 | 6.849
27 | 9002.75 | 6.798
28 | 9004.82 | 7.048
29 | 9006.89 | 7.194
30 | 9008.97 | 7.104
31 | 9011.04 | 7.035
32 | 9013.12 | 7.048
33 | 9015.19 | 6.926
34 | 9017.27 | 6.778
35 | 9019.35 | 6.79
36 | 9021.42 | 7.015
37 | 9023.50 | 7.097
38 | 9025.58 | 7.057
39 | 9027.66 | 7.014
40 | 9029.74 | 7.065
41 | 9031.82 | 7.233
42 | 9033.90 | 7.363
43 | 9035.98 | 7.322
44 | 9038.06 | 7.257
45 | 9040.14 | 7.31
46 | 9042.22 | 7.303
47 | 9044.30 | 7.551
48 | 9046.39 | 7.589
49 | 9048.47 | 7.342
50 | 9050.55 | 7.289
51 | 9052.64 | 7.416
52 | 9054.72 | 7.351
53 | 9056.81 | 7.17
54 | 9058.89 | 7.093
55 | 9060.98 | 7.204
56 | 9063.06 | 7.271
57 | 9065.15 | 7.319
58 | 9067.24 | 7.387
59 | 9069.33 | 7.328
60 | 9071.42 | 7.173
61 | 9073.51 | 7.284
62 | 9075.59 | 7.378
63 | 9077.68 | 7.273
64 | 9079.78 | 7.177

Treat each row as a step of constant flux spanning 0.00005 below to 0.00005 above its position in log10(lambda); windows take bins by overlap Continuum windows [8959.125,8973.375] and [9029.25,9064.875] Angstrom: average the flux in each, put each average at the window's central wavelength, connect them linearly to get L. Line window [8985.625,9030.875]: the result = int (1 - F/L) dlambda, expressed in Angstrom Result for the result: 1.3 Angstrom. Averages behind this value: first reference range 7.15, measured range 7.02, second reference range 7.31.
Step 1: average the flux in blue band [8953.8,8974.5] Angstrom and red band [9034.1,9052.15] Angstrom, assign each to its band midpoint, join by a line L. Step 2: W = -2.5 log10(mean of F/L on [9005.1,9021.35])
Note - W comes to 0.05 mag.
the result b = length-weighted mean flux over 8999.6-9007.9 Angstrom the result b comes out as 6.97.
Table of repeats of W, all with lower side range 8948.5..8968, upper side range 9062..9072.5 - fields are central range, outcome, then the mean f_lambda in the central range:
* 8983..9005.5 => 0.03 mag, 7.05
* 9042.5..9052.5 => -0.02 mag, 7.43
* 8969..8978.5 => 0.01 mag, 7.14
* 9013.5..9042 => 0.02 mag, 7.1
